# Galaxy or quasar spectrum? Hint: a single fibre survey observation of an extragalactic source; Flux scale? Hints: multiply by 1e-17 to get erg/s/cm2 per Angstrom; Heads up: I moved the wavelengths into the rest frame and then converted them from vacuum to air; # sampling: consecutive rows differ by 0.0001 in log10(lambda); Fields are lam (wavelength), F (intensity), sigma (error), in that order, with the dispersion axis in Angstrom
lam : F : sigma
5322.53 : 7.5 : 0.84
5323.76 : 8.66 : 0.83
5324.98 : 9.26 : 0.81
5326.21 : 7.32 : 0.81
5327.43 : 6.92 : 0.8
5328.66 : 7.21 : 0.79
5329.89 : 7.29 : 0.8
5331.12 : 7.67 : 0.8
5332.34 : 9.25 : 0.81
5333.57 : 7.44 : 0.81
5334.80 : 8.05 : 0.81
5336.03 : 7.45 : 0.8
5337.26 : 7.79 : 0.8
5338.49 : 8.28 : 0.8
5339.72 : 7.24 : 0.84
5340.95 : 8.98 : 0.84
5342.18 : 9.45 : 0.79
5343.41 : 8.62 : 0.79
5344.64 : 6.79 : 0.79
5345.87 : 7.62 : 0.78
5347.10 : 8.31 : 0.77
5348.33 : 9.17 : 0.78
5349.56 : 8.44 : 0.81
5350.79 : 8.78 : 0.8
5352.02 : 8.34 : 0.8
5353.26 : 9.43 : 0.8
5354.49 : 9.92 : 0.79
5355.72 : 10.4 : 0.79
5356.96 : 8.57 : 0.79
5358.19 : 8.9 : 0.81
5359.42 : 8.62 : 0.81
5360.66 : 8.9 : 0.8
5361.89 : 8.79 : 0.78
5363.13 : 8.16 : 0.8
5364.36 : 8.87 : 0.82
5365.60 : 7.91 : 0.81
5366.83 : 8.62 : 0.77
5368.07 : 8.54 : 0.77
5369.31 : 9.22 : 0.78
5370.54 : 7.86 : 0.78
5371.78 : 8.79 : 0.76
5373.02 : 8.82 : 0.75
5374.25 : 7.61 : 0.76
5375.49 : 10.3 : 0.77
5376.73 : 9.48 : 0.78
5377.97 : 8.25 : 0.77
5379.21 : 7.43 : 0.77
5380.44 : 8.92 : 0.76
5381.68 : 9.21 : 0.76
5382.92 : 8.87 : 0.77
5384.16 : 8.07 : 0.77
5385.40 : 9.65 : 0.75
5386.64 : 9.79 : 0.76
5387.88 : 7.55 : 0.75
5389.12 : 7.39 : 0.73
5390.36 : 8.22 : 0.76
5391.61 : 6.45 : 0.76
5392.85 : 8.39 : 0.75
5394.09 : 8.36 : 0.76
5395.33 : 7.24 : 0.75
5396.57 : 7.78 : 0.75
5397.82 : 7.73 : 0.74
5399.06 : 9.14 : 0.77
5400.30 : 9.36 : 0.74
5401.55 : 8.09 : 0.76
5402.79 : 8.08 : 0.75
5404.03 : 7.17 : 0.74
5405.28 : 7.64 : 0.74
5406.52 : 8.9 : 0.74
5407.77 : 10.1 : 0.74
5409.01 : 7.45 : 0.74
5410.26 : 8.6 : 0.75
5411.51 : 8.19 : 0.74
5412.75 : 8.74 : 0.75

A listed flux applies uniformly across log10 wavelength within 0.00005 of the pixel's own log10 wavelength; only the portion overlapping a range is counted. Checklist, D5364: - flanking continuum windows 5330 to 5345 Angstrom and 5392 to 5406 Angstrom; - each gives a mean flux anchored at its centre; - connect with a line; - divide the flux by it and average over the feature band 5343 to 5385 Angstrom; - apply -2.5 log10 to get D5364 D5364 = -0.077 mag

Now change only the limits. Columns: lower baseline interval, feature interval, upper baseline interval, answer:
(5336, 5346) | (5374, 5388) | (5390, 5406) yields -0.107 mag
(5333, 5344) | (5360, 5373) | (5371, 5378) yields 0.020 mag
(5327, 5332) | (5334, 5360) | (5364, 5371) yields -0.081 mag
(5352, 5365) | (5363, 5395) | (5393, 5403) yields 0.016 mag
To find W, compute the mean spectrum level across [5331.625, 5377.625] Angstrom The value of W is 8.58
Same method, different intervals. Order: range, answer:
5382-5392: 8.31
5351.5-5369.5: 8.87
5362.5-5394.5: 8.49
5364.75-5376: 8.62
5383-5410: 8.23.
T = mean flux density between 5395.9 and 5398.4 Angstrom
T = 7.73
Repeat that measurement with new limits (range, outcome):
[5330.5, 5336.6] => 7.98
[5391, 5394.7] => 7.74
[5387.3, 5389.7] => 7.47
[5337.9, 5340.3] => 7.76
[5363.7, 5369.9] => 8.62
